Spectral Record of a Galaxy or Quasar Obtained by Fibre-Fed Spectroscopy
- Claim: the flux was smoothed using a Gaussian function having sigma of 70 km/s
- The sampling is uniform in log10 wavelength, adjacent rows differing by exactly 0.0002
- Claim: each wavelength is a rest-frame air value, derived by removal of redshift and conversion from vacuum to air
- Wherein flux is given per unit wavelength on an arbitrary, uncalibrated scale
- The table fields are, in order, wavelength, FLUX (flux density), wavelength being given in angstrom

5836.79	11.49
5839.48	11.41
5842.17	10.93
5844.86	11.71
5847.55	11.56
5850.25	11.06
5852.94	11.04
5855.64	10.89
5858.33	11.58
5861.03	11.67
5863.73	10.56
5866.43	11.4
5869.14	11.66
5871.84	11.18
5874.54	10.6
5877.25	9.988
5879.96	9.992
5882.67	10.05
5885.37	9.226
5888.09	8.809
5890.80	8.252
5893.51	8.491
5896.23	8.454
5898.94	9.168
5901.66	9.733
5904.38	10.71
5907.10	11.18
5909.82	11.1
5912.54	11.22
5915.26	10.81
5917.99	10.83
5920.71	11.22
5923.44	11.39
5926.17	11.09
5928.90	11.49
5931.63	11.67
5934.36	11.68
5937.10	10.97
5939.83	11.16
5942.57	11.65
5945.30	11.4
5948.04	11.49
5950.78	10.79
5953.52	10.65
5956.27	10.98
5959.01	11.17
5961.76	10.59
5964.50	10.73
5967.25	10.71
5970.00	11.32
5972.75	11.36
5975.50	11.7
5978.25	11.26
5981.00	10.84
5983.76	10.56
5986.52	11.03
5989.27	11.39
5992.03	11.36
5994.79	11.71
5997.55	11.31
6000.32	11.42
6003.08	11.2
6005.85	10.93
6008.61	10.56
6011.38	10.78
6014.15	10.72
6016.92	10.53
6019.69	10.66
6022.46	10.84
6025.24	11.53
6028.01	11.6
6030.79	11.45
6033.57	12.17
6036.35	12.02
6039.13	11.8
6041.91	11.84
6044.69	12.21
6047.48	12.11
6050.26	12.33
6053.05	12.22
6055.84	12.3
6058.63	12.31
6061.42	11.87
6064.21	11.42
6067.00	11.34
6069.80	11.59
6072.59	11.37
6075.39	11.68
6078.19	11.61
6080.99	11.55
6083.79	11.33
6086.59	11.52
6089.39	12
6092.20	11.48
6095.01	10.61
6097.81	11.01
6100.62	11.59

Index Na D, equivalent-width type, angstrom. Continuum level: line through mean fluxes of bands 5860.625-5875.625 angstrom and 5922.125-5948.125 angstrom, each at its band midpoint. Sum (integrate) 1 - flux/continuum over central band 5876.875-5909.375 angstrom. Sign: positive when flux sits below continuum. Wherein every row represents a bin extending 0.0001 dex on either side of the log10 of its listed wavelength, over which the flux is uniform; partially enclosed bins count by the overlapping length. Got 4.9 angstrom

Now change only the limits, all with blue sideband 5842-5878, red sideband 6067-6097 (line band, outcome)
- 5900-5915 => 0.6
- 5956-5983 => 0.6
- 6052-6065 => -0.7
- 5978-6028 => 1.3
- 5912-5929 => 0.2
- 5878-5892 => 2.4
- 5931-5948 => -0.2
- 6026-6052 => -1.2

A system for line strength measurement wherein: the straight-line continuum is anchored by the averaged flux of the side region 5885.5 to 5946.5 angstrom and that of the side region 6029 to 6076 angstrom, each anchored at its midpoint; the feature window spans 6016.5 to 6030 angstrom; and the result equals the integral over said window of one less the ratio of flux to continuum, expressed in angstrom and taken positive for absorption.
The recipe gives 0.6 angstrom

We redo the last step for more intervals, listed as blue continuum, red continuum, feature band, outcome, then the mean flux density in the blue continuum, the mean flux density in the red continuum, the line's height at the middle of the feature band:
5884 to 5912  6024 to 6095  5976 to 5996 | -0.78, 9.57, 11.8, 10.8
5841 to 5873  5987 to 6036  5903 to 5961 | 0.36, 11.3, 11.2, 11.2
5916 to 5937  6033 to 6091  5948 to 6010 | 2.28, 11.3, 11.8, 11.5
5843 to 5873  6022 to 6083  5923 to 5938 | 0.11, 11.3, 11.8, 11.5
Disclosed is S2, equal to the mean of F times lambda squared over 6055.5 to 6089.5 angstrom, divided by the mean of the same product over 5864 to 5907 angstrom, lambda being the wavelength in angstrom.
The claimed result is 1.25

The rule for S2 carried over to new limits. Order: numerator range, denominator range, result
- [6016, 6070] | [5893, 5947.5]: 1.13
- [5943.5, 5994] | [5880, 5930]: 1.11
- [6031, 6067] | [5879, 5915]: 1.29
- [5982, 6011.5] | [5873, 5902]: 1.24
